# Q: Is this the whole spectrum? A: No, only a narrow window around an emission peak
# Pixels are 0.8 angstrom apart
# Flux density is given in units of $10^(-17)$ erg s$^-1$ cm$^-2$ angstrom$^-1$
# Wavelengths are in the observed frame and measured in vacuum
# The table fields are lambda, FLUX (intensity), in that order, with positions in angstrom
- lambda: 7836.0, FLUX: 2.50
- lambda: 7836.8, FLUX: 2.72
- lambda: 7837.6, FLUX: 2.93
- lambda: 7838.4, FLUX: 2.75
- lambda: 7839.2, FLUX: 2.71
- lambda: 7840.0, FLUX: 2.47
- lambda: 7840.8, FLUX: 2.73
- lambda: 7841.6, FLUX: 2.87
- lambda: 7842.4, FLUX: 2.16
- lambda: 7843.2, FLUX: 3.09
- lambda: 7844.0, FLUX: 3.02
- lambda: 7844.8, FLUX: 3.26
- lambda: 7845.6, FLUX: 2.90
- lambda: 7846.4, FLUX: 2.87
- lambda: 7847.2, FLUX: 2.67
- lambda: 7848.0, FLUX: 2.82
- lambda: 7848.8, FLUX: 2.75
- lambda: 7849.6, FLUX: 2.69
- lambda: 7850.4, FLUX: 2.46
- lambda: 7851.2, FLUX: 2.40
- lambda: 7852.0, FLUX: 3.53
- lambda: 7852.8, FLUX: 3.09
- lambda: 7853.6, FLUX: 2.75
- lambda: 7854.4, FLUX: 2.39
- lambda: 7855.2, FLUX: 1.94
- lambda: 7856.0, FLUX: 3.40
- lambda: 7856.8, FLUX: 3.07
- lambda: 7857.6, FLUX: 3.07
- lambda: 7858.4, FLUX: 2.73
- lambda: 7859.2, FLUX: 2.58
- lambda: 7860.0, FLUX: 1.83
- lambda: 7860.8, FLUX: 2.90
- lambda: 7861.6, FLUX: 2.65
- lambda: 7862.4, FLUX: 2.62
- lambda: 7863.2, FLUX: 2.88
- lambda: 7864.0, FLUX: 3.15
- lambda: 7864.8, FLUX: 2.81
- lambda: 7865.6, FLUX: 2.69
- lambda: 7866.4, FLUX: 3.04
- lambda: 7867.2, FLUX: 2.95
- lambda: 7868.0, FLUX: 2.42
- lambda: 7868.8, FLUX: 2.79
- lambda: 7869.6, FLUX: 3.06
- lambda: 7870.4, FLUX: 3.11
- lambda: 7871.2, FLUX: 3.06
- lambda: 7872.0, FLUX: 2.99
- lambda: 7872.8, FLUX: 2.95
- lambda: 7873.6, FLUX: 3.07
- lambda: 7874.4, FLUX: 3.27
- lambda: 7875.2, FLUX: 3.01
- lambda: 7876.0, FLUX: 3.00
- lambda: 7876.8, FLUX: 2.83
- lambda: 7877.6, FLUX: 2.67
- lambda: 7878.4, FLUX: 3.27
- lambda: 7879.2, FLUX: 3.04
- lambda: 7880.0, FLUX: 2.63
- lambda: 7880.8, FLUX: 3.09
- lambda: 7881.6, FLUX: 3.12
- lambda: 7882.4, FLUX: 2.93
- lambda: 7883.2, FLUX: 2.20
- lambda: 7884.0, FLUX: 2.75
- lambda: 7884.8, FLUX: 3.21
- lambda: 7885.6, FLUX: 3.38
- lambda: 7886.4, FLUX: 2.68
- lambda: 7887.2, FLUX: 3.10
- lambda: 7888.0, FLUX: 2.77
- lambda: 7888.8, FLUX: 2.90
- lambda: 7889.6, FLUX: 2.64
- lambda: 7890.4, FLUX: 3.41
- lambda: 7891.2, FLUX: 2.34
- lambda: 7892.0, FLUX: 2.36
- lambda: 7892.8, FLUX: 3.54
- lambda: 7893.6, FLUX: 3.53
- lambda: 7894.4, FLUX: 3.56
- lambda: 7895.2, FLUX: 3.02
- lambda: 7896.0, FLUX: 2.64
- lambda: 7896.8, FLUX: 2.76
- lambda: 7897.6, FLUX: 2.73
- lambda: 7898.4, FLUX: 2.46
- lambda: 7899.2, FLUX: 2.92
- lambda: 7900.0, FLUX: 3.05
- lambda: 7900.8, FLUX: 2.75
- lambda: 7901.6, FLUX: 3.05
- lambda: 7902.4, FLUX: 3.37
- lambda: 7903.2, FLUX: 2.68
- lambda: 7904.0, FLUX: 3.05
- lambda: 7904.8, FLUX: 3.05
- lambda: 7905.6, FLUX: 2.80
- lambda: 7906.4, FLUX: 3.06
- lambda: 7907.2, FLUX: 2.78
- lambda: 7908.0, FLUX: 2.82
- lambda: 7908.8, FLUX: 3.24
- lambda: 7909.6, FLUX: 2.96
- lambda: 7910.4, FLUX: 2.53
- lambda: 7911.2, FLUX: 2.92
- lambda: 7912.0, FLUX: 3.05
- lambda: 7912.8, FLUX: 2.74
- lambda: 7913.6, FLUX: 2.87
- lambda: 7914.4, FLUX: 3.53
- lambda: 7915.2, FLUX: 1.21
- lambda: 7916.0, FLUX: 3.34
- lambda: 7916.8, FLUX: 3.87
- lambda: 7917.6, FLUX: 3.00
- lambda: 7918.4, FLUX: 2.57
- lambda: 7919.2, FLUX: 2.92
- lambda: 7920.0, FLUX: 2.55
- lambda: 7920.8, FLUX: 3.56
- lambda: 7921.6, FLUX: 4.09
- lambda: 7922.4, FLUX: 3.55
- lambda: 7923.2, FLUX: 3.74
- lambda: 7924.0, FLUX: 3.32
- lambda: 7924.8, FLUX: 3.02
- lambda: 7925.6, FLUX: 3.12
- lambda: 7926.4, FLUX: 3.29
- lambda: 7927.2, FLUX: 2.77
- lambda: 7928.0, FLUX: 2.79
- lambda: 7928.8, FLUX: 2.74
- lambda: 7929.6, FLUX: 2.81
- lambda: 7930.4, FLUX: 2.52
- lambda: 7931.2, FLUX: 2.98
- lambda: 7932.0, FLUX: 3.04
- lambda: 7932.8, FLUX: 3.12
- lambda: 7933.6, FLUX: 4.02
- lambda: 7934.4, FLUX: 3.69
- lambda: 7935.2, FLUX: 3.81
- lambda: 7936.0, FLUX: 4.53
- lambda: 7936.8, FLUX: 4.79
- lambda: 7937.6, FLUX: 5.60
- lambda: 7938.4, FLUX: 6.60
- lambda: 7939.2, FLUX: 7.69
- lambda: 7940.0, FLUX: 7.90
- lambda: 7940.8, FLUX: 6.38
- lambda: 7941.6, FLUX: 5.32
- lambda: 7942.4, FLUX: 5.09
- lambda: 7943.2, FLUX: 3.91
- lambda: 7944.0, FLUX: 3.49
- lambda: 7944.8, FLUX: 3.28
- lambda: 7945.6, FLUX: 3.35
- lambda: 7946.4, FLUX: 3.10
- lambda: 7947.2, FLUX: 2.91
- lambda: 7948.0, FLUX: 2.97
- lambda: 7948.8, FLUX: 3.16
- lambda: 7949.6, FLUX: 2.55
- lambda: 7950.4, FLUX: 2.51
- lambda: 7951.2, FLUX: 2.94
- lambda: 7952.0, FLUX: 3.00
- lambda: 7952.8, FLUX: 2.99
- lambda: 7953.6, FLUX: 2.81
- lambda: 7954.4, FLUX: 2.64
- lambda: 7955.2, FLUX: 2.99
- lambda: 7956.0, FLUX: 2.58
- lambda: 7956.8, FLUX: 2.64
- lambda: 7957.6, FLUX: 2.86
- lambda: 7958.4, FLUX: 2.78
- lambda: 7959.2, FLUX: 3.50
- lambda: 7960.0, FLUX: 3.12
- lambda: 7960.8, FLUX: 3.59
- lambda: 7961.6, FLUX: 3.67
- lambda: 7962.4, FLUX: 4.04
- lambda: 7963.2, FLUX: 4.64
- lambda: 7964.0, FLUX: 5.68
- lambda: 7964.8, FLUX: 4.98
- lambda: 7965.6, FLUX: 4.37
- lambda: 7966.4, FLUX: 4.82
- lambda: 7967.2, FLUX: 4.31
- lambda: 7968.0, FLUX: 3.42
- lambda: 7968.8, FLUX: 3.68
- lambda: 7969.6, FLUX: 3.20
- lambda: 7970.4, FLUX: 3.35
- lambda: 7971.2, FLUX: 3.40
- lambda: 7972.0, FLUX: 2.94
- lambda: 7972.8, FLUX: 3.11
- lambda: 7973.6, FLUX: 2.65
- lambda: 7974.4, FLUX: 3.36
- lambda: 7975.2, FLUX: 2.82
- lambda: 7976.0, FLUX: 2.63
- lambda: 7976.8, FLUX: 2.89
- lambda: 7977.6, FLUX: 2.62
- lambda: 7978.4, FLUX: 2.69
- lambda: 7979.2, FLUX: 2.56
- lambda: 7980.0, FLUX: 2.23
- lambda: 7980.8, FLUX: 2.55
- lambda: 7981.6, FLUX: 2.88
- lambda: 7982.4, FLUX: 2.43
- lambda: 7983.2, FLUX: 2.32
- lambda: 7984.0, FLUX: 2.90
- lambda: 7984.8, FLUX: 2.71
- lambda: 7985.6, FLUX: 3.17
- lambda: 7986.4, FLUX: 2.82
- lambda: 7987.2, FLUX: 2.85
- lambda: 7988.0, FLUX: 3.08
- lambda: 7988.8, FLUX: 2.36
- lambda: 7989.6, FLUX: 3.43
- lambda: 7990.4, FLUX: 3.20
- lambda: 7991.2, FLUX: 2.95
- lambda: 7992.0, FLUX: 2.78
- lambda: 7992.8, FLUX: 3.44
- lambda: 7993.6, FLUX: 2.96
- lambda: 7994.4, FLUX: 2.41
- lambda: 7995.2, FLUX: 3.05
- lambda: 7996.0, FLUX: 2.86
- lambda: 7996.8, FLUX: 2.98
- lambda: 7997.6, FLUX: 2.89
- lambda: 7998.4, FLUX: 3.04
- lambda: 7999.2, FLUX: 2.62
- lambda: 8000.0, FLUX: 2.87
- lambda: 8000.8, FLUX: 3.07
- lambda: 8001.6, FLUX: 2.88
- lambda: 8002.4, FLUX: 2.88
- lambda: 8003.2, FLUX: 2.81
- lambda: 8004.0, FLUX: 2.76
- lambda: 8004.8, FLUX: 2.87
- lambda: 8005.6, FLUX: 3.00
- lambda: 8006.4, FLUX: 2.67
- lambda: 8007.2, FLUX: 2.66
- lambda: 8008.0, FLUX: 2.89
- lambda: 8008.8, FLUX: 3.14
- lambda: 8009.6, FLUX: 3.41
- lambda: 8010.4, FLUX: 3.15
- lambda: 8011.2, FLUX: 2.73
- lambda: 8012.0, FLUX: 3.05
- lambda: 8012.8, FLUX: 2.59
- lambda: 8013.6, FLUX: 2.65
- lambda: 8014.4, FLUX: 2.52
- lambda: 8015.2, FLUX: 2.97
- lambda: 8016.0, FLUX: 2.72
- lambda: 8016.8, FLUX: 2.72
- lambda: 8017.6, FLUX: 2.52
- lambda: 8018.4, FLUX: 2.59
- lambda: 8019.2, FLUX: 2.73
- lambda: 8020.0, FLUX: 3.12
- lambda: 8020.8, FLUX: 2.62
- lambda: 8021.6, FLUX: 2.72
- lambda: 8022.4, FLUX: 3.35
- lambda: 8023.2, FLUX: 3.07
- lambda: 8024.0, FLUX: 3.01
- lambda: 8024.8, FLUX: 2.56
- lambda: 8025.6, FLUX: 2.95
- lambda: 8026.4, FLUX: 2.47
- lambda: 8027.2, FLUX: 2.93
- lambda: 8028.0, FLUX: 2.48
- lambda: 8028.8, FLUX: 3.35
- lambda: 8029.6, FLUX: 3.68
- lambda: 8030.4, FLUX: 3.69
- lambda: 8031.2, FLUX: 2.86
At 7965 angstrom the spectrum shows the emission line [N II] 6583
